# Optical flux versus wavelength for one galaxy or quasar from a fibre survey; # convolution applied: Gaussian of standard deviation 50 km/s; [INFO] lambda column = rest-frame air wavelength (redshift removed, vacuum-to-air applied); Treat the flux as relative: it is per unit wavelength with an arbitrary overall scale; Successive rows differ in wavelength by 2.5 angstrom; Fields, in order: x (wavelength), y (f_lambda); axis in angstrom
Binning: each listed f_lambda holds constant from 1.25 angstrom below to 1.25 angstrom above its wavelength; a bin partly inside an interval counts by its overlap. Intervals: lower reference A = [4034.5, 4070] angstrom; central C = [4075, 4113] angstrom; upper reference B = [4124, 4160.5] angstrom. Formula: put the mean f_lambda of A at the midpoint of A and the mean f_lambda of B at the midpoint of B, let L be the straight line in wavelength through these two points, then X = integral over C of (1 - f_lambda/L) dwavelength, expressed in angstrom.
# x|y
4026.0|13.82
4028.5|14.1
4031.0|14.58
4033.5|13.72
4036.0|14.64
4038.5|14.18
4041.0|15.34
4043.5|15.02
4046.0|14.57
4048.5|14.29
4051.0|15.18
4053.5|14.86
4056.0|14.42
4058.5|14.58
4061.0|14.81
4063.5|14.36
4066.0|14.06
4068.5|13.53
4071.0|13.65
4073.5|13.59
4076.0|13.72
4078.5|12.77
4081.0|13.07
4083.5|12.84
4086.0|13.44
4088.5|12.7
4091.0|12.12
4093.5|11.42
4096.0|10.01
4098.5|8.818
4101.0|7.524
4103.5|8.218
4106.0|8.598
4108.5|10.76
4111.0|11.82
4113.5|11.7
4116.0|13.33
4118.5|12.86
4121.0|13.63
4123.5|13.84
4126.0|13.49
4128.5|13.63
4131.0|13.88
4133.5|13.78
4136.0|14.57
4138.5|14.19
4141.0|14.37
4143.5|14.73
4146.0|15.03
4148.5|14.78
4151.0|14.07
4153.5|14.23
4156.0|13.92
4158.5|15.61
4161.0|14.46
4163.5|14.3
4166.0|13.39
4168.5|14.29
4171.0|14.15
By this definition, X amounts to 8.6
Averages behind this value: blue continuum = 14.5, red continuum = 14.3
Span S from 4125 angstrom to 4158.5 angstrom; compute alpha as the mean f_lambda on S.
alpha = 14.3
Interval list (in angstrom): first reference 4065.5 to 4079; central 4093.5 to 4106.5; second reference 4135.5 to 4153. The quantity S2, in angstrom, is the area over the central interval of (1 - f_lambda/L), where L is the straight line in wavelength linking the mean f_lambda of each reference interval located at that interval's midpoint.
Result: 4.69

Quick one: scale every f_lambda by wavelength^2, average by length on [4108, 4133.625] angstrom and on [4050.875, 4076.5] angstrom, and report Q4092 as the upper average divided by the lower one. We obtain 0.94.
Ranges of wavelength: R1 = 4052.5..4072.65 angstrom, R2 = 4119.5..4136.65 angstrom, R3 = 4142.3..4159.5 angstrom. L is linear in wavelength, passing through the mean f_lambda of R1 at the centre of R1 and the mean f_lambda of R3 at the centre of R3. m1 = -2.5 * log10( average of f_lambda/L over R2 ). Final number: 0.06 mag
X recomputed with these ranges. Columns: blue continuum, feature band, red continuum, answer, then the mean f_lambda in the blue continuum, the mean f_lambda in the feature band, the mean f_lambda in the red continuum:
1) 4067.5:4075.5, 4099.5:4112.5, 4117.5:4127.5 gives 3.94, 13.6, 9.42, 13.5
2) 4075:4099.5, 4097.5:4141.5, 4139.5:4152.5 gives 4.51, 12.1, 12.1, 14.6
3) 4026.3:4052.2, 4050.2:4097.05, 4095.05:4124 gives -2.45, 14.5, 13.4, 10.9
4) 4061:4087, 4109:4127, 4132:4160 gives 1.62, 13.6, 12.9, 14.5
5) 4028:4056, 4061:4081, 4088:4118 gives -1.59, 14.6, 13.7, 10.6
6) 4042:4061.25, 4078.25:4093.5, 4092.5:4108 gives -2.73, 14.7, 12.7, 9.14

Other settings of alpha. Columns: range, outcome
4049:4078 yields 14.2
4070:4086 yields 13.3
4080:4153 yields 12.5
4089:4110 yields 9.82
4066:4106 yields 11.8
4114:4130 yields 13.4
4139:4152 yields 14.6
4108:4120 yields 12.2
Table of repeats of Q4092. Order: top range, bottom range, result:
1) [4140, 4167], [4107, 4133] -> 1.14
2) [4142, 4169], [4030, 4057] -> 1.04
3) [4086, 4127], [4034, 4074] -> 0.81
